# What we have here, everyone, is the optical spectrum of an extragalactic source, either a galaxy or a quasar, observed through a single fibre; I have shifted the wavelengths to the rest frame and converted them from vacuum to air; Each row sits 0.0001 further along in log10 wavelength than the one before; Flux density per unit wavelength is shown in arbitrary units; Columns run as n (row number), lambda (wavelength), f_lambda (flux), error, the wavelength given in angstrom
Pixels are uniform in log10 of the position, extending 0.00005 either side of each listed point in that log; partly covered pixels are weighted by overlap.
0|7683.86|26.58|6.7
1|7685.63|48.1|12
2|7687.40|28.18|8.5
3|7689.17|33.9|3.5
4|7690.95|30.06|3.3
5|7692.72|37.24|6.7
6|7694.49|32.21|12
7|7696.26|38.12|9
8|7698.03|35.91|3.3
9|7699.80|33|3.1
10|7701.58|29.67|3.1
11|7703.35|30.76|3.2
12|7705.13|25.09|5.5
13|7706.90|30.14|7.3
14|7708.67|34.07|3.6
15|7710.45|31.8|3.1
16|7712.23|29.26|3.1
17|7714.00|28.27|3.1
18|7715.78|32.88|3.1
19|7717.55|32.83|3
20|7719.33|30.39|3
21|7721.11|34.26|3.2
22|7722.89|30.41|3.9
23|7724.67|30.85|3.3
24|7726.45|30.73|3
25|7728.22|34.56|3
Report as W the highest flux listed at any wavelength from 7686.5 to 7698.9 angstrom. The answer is 38.12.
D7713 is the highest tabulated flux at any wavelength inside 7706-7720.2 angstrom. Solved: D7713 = 34.07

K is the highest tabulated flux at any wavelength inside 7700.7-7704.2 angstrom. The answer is 30.76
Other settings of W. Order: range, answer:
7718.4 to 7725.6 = 34.26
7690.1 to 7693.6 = 37.24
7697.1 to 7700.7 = 35.91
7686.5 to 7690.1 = 33.9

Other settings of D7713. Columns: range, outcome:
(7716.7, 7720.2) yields 32.83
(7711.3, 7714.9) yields 29.26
